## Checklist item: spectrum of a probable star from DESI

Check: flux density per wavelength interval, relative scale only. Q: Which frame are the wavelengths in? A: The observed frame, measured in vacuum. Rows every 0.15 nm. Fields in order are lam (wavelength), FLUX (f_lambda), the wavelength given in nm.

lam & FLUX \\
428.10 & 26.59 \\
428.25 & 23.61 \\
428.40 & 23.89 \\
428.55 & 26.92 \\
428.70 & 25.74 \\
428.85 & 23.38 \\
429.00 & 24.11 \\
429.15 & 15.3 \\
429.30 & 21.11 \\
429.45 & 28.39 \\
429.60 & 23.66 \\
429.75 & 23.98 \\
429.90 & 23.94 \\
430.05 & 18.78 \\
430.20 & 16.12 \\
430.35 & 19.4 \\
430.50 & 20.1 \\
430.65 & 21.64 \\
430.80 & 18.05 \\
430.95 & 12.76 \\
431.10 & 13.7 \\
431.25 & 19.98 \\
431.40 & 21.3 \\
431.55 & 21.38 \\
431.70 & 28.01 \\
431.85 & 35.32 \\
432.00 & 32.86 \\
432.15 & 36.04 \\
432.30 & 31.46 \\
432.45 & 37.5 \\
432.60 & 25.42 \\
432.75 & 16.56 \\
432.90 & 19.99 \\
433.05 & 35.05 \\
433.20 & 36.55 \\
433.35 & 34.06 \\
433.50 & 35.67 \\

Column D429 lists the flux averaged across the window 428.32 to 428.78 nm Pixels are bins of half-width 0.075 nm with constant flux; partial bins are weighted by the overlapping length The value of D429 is 25.5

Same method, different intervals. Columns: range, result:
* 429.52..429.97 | 23.9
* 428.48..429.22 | 23.1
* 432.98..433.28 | 35.8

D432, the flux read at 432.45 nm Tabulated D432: 37.5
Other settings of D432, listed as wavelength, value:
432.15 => 36.04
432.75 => 16.56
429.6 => 23.66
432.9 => 19.99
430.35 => 19.4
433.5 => 35.67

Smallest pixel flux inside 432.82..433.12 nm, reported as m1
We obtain 19.99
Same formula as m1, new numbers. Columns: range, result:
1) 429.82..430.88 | 16.12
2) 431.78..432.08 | 32.86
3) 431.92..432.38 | 31.46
